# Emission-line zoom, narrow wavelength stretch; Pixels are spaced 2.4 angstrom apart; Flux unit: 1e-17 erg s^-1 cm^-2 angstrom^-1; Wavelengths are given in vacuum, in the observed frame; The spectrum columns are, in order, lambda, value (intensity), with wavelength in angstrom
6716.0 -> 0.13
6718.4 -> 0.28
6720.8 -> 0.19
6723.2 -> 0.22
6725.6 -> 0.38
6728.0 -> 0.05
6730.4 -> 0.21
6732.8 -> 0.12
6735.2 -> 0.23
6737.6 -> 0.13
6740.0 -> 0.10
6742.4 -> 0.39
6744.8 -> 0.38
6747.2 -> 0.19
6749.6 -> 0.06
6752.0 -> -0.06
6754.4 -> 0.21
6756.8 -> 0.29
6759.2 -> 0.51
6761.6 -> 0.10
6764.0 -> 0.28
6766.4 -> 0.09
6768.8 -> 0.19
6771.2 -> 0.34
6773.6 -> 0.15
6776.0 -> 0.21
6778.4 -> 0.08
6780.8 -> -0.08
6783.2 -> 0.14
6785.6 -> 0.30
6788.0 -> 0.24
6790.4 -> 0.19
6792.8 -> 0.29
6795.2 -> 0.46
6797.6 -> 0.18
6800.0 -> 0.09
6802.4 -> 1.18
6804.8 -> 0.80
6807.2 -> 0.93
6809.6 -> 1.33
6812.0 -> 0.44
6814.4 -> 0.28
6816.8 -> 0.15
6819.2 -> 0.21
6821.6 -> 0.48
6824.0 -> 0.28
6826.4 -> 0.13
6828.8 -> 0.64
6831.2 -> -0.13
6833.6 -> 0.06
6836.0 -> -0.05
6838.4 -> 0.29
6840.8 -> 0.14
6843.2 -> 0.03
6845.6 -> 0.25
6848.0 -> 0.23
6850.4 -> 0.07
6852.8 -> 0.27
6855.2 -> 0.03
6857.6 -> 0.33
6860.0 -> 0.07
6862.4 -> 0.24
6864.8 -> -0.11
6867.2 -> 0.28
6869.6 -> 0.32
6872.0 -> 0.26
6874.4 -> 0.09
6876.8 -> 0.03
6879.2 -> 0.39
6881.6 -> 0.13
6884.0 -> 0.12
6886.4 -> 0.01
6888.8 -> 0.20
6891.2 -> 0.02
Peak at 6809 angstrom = [O II] 3727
